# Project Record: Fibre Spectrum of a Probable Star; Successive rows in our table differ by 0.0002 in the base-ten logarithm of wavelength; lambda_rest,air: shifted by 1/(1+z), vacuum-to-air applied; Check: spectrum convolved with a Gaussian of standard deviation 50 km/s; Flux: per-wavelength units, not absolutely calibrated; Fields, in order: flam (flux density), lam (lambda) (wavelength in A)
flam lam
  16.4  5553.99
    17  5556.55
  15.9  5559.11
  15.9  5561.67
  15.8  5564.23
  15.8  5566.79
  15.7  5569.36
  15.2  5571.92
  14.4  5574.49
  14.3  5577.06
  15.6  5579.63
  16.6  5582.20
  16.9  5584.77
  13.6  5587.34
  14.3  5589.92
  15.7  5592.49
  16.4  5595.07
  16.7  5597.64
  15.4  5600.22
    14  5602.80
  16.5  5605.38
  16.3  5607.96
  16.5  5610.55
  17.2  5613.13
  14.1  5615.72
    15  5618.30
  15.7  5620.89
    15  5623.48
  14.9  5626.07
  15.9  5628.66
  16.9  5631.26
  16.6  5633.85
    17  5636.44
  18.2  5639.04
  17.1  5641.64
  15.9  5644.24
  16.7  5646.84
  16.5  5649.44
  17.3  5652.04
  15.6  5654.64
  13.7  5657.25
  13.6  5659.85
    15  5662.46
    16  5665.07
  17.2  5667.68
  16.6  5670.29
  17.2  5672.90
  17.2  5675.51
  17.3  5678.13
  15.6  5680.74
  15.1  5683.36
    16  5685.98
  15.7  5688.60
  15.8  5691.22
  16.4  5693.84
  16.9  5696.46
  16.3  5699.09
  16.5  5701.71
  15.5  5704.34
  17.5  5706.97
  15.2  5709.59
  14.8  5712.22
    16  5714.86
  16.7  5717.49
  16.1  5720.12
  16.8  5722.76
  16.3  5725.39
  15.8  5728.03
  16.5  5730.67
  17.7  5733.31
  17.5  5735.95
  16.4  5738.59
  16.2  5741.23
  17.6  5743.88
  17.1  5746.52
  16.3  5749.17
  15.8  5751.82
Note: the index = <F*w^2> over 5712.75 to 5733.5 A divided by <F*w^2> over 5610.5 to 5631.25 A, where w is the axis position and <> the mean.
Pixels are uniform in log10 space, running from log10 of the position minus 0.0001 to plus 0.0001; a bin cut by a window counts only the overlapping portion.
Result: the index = 1.09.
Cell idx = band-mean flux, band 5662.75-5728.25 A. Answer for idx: 16.2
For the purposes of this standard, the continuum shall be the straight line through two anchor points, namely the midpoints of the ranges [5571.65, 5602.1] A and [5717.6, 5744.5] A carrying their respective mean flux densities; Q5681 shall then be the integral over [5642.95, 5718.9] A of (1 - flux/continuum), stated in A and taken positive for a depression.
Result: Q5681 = 0.77 A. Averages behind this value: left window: 15.4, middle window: 16.1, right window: 16.7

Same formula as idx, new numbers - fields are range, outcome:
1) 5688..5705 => 16.2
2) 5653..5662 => 14.5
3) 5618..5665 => 15.9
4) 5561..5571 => 15.8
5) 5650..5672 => 15.7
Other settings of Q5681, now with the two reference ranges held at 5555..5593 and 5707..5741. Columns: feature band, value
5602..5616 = -0.2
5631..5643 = -1.0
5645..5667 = 0.5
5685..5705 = 0.0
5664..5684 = -0.6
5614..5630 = 0.6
